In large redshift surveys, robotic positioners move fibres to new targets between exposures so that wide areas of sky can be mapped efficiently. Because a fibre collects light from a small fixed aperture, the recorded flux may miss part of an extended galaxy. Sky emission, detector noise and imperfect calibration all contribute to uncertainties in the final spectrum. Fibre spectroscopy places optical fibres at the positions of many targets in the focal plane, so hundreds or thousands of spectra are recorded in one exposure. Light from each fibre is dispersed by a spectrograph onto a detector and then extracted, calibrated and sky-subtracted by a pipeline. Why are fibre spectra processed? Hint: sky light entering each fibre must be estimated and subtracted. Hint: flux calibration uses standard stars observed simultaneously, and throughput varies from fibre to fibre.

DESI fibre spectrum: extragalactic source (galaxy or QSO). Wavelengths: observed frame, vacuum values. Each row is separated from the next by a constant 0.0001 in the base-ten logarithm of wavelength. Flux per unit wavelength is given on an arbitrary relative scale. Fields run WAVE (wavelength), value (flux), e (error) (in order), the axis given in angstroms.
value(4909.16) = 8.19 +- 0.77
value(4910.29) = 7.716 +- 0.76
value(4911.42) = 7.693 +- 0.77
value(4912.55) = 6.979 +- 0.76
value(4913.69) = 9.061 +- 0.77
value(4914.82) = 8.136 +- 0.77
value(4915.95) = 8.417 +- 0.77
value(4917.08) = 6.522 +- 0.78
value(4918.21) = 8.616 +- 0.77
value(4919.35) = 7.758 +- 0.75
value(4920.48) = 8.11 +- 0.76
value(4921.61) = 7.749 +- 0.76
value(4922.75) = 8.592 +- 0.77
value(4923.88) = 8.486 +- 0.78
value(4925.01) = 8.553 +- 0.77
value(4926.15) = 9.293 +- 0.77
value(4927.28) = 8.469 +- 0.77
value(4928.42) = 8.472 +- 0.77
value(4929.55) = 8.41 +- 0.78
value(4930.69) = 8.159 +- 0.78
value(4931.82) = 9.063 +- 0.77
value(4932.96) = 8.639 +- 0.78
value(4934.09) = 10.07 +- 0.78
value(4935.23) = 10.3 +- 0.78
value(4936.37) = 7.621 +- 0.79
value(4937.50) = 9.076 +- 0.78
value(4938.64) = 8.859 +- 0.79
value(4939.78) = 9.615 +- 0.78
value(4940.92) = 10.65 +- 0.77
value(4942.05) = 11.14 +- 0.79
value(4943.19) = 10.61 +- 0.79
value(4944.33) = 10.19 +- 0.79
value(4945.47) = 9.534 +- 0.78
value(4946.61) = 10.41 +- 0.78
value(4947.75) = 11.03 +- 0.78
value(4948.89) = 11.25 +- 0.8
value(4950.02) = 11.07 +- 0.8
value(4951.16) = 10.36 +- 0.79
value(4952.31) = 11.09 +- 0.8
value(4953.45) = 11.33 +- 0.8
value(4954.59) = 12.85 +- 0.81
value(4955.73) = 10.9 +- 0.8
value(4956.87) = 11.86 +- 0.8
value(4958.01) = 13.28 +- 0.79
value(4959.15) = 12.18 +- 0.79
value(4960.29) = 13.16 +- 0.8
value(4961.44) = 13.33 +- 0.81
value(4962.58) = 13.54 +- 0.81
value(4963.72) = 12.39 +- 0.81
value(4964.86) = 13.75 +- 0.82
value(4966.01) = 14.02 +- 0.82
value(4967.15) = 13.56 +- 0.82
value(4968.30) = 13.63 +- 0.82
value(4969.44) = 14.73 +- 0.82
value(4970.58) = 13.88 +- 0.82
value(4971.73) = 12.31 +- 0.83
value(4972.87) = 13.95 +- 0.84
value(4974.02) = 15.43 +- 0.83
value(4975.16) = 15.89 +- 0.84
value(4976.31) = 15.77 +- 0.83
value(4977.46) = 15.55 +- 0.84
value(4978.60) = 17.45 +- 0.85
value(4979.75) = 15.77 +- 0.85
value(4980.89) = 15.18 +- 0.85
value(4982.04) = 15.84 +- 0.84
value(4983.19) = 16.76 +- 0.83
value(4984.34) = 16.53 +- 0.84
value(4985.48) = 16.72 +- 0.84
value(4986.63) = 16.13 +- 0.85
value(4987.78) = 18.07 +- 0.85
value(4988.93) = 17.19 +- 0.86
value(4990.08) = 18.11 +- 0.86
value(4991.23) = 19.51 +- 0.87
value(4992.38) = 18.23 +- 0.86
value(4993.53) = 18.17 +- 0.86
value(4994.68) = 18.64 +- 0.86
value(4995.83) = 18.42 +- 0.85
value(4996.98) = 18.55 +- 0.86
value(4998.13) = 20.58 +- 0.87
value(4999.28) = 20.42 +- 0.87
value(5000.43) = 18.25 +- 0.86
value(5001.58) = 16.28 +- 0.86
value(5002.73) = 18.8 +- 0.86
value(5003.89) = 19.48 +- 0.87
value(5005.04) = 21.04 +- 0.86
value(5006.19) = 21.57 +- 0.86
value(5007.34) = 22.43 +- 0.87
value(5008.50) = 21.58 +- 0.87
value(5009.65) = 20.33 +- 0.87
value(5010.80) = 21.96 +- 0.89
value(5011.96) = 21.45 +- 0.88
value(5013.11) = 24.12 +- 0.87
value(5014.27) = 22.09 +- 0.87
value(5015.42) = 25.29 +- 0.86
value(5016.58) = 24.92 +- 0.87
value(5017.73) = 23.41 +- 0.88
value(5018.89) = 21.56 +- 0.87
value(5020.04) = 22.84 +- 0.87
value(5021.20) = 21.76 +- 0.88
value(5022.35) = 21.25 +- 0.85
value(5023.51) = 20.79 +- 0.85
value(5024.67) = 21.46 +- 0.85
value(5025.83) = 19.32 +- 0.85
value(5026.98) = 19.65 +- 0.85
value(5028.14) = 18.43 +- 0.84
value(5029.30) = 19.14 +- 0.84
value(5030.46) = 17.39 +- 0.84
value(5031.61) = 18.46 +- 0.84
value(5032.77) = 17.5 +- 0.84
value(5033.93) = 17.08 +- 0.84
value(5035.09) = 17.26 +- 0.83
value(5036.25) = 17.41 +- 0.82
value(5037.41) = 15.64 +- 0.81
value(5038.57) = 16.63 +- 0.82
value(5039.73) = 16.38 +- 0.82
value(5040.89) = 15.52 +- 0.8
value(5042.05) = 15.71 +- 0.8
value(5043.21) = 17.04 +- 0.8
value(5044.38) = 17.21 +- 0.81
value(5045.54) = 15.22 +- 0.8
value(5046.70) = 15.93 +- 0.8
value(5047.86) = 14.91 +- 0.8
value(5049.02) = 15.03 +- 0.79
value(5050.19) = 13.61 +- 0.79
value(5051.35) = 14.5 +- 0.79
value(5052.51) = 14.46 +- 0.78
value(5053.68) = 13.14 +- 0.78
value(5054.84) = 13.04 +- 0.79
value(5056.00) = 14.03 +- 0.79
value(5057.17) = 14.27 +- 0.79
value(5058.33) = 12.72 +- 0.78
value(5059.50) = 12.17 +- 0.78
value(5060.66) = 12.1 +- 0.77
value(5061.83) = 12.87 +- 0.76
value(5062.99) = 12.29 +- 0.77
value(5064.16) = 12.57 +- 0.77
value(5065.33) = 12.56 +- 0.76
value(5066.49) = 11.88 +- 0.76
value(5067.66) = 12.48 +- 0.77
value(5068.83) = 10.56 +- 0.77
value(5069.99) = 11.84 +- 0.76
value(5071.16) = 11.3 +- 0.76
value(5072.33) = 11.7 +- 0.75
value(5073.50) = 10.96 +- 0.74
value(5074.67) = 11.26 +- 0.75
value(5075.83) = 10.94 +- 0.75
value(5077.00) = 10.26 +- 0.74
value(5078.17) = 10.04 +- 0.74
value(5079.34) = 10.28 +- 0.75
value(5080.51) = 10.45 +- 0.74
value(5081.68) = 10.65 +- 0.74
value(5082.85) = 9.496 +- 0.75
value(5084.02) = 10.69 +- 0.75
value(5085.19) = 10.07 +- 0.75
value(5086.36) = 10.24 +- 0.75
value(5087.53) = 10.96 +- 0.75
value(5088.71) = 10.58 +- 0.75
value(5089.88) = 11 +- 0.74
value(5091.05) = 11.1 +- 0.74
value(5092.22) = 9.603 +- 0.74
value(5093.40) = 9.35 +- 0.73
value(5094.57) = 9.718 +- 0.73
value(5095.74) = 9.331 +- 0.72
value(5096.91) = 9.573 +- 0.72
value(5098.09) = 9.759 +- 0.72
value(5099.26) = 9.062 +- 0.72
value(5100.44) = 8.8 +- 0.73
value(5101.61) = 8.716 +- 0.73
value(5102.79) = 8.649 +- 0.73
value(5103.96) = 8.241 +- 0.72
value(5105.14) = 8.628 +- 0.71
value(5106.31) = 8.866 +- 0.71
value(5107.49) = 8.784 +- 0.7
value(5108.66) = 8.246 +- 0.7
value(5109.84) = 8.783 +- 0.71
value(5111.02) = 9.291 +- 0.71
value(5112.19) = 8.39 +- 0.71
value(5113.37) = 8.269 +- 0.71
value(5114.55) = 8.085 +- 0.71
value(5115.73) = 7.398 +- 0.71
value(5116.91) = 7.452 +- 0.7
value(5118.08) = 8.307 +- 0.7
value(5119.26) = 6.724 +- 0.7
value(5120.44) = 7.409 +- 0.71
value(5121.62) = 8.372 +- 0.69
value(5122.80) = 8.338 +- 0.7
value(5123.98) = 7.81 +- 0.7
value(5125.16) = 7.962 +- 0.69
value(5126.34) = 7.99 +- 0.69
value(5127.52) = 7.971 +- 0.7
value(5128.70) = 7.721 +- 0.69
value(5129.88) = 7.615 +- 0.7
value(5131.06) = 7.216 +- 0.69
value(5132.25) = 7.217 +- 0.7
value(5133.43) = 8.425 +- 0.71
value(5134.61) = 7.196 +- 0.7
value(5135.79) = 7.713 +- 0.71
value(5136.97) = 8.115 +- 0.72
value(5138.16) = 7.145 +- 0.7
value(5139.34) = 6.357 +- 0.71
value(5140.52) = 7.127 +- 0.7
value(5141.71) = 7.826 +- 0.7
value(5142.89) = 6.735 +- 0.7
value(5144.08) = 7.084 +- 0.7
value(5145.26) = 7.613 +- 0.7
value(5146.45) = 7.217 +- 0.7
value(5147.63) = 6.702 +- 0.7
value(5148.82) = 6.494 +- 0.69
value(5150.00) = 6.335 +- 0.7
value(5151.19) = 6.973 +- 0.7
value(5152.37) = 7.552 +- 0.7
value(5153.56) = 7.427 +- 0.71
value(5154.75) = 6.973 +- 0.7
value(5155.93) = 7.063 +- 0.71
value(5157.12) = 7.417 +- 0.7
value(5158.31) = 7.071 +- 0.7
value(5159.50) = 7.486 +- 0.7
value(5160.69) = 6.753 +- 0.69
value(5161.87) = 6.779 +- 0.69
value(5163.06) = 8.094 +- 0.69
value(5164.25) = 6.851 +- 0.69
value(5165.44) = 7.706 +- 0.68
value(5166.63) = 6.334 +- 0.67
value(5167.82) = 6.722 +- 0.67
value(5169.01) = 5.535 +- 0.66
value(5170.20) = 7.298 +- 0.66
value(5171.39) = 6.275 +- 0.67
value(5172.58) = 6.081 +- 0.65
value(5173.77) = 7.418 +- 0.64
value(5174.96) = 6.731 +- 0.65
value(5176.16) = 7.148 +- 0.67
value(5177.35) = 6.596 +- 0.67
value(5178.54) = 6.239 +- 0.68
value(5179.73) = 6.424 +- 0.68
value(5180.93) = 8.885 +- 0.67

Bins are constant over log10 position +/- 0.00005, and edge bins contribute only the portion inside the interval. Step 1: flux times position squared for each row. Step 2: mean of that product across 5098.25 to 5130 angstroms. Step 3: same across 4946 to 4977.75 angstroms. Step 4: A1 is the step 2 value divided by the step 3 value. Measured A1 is 0.7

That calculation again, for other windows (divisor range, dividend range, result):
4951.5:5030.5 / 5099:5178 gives 0.45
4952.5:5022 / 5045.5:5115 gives 0.66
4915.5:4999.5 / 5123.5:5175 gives 0.61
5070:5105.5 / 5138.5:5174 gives 0.71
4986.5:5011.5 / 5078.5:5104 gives 0.53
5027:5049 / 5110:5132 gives 0.49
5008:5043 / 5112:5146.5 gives 0.40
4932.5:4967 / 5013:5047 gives 1.77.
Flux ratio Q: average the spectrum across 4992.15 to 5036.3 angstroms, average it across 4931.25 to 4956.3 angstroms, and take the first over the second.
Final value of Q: 1.97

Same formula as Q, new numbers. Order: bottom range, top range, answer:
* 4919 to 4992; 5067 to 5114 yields 0.81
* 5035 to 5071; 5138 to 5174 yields 0.49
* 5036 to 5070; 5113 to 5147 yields 0.54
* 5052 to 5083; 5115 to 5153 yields 0.63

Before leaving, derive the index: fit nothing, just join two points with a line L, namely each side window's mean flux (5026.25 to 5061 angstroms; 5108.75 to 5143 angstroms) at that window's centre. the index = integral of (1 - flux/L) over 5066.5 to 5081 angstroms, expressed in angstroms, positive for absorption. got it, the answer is 2.0 angstroms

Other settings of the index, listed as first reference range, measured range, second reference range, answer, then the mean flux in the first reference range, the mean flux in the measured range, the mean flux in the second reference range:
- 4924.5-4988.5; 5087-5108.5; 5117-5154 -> -2.48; 12.3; 9.45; 7.44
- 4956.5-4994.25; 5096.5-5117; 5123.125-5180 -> 1.29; 15.2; 8.63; 7.15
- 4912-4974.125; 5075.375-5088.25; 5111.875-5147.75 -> -3.10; 10.5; 10.4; 7.6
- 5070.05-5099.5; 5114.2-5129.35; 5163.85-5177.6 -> 1.71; 10.4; 7.81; 6.72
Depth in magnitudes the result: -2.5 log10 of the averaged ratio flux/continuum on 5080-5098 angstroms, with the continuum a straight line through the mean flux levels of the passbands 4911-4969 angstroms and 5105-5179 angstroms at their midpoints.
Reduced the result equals -0.24 mag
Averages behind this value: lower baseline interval 10.2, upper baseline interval 7.41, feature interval 10.2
